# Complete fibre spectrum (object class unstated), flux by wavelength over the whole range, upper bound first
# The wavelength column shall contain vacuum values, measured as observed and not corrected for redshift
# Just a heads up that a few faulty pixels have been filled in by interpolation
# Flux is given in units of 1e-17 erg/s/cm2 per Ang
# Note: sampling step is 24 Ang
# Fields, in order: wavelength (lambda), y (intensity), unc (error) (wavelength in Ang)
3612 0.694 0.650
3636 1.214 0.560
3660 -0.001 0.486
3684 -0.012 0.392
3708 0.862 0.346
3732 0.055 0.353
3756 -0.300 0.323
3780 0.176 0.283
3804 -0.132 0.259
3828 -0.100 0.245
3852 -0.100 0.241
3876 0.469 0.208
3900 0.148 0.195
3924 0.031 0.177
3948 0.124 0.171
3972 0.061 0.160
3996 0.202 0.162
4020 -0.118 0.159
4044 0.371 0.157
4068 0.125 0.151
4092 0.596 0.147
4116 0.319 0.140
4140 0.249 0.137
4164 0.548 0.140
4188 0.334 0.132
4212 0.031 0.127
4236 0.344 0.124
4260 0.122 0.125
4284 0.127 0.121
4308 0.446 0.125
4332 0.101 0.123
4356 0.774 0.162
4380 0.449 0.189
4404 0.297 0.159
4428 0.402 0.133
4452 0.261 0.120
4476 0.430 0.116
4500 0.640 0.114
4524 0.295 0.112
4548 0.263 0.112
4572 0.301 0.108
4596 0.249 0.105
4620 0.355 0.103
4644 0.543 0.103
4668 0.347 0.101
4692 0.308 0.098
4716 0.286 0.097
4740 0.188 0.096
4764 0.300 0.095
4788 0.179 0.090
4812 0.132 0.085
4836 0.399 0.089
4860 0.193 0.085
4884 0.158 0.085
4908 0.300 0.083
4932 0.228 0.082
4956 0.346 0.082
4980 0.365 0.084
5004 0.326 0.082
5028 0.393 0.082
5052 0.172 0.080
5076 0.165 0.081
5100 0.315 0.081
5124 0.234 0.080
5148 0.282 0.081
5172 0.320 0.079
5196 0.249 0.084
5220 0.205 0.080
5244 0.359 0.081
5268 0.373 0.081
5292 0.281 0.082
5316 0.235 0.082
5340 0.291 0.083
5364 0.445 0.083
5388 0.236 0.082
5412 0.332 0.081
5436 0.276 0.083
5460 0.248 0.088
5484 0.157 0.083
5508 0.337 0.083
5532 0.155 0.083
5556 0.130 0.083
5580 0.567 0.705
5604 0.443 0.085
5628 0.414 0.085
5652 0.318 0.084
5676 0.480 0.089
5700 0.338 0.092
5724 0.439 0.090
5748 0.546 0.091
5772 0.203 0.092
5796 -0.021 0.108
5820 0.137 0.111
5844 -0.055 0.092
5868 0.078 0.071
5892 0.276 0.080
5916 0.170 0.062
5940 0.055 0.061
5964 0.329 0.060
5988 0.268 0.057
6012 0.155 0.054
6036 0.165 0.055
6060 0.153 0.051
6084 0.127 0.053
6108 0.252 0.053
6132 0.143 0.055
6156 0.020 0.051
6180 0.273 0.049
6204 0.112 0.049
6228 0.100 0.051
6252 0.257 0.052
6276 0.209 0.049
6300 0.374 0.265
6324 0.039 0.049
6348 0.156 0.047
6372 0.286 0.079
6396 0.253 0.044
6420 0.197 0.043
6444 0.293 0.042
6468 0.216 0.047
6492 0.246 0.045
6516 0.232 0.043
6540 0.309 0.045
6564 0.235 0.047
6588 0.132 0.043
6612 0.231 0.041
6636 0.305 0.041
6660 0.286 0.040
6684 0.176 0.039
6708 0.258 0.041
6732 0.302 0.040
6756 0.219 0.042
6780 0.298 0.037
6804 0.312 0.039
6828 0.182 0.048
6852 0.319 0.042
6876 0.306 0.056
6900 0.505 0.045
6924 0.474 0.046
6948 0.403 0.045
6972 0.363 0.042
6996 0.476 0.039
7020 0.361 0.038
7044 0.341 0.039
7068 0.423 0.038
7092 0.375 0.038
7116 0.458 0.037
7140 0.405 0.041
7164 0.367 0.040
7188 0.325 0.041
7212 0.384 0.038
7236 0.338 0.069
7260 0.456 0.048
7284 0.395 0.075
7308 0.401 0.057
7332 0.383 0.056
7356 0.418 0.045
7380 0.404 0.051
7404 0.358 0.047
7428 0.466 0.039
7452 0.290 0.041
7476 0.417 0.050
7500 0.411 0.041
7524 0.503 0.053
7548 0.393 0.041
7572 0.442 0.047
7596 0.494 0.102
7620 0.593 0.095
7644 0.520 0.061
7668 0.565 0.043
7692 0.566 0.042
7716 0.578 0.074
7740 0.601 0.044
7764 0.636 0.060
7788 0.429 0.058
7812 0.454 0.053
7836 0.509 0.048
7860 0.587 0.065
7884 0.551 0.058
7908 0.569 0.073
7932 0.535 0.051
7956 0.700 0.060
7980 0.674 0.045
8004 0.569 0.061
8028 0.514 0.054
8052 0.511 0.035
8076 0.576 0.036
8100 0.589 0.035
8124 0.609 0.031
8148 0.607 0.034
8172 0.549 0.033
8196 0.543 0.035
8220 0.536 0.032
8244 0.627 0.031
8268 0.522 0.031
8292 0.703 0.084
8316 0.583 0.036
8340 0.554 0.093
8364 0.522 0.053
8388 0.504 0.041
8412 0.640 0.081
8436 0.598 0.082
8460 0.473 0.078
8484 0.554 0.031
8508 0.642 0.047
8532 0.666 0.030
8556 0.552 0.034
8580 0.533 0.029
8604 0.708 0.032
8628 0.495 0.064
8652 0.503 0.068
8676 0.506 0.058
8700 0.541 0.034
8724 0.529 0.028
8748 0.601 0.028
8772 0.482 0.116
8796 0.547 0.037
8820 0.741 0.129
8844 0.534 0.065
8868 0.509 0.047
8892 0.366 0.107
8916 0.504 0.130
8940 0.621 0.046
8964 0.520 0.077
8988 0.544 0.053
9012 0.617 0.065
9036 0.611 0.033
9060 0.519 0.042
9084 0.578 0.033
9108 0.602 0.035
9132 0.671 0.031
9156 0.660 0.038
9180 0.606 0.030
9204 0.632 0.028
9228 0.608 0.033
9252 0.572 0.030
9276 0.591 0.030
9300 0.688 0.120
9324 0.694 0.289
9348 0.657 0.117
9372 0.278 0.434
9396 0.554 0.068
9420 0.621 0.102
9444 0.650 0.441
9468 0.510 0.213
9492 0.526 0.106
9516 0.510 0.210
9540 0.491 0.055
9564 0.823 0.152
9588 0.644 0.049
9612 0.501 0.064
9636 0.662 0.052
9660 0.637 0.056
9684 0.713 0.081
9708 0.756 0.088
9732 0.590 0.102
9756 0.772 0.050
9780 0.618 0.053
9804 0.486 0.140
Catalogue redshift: 0.72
